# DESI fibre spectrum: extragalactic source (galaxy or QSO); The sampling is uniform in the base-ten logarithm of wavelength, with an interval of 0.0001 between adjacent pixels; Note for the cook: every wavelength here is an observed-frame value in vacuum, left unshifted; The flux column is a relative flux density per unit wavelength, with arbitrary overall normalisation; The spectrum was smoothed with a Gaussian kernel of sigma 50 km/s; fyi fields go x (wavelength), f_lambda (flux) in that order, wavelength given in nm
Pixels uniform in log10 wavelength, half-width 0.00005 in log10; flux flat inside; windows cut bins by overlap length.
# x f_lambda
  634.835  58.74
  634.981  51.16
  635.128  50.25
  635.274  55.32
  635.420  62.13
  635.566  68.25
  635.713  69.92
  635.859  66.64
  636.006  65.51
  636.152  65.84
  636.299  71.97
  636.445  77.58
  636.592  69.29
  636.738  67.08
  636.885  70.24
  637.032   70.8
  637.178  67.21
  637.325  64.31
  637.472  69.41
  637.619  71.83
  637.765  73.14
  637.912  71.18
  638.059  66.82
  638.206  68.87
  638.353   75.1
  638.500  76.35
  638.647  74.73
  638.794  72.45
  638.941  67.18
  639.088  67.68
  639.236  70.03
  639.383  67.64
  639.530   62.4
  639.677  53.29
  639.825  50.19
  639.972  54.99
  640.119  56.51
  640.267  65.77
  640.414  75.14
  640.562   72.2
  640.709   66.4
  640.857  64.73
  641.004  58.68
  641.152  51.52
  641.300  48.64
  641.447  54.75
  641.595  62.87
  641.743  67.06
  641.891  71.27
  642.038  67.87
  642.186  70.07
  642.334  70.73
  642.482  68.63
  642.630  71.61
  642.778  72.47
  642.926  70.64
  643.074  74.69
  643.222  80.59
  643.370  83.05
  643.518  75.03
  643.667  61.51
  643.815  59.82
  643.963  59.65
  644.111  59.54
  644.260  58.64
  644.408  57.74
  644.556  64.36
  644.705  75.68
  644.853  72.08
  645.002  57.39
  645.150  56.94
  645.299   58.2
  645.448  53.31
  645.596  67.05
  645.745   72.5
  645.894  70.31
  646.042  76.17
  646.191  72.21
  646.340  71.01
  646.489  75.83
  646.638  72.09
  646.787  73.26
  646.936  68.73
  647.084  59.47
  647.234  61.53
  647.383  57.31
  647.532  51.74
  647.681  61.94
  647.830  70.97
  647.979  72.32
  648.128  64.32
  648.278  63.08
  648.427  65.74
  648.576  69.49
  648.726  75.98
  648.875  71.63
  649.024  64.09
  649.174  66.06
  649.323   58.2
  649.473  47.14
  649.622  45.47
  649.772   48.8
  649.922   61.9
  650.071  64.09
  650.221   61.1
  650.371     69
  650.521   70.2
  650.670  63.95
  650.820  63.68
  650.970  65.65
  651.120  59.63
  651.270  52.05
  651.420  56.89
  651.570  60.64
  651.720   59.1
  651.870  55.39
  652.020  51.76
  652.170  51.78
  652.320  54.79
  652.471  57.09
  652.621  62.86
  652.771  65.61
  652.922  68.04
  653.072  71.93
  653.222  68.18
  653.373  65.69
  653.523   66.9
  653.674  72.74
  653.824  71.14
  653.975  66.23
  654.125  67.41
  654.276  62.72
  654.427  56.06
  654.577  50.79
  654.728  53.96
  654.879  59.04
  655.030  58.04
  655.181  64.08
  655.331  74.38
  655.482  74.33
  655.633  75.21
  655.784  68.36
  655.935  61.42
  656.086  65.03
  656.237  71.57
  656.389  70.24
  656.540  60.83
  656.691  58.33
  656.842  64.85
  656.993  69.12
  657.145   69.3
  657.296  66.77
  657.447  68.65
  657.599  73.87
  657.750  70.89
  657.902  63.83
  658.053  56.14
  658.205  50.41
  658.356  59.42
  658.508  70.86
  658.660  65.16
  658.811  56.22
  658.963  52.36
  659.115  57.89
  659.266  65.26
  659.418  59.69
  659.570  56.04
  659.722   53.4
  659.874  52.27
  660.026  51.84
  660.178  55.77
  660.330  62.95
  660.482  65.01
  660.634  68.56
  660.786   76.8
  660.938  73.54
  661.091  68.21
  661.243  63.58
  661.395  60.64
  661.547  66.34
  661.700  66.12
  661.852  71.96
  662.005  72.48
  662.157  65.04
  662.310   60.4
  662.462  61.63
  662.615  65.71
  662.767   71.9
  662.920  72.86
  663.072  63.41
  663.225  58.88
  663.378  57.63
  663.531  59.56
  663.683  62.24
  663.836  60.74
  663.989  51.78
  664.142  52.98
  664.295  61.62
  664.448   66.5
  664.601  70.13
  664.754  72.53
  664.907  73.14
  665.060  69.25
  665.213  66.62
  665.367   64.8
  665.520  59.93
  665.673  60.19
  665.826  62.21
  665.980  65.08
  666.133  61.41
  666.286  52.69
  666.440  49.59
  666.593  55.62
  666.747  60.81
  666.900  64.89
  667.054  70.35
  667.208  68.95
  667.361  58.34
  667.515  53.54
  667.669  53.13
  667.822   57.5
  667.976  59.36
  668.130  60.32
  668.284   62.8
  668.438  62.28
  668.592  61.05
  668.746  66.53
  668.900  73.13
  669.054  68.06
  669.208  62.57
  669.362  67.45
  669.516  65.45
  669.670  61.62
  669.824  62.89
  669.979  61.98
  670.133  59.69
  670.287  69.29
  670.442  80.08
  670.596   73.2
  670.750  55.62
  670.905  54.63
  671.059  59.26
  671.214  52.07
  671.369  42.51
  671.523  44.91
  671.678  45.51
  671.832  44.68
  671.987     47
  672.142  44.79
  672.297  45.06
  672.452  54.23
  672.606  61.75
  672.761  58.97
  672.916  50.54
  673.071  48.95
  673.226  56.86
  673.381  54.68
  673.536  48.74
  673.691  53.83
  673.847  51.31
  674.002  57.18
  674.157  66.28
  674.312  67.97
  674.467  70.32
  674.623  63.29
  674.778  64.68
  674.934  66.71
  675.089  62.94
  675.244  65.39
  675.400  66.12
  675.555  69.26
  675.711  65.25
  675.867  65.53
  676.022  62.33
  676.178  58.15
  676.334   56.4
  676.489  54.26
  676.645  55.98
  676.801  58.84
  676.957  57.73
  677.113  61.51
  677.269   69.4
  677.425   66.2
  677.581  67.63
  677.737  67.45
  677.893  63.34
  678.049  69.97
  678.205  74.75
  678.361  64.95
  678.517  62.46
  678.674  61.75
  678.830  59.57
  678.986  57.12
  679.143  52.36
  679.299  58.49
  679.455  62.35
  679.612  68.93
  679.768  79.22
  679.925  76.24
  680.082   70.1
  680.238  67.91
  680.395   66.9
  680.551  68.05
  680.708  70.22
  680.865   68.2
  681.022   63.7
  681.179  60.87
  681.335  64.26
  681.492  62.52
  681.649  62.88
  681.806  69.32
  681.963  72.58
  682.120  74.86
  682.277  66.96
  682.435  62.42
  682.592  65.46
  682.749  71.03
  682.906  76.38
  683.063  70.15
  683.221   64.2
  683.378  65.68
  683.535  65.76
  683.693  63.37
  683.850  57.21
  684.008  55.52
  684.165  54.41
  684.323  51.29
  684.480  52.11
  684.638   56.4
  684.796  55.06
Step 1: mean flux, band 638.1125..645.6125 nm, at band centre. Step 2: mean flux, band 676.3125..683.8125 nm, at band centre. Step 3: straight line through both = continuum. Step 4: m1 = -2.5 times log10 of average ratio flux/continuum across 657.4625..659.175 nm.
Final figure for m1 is 0.06 mag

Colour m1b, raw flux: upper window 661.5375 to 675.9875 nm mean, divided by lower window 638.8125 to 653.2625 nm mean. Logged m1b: 0.95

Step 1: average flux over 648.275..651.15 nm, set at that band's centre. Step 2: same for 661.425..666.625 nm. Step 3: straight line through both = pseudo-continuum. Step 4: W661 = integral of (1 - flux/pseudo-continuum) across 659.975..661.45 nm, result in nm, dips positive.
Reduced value -0.04 nm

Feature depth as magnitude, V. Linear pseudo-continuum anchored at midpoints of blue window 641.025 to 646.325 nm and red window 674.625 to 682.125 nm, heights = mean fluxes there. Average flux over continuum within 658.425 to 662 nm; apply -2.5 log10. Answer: 0.05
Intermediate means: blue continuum 66.1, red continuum 64.8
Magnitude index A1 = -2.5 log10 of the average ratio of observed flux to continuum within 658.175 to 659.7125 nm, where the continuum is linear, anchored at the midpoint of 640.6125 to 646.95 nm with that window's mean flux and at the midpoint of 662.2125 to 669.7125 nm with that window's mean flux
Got 0.08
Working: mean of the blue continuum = 66.6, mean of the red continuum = 62.6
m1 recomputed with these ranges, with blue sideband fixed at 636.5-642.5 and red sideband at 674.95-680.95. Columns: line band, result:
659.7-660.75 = 0.10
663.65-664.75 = 0.06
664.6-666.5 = 0.03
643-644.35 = -0.03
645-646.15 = 0.02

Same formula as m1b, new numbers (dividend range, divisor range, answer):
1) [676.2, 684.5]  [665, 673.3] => 1.09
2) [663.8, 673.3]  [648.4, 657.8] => 0.94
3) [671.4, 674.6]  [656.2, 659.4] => 0.84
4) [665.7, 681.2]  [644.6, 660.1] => 0.97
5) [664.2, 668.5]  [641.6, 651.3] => 0.95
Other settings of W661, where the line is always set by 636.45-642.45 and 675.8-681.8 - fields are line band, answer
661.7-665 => 0.03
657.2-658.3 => 0.02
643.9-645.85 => 0.10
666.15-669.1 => 0.18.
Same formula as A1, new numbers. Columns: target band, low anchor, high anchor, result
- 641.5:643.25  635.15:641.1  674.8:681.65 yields -0.06 mag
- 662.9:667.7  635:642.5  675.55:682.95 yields 0.06 mag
